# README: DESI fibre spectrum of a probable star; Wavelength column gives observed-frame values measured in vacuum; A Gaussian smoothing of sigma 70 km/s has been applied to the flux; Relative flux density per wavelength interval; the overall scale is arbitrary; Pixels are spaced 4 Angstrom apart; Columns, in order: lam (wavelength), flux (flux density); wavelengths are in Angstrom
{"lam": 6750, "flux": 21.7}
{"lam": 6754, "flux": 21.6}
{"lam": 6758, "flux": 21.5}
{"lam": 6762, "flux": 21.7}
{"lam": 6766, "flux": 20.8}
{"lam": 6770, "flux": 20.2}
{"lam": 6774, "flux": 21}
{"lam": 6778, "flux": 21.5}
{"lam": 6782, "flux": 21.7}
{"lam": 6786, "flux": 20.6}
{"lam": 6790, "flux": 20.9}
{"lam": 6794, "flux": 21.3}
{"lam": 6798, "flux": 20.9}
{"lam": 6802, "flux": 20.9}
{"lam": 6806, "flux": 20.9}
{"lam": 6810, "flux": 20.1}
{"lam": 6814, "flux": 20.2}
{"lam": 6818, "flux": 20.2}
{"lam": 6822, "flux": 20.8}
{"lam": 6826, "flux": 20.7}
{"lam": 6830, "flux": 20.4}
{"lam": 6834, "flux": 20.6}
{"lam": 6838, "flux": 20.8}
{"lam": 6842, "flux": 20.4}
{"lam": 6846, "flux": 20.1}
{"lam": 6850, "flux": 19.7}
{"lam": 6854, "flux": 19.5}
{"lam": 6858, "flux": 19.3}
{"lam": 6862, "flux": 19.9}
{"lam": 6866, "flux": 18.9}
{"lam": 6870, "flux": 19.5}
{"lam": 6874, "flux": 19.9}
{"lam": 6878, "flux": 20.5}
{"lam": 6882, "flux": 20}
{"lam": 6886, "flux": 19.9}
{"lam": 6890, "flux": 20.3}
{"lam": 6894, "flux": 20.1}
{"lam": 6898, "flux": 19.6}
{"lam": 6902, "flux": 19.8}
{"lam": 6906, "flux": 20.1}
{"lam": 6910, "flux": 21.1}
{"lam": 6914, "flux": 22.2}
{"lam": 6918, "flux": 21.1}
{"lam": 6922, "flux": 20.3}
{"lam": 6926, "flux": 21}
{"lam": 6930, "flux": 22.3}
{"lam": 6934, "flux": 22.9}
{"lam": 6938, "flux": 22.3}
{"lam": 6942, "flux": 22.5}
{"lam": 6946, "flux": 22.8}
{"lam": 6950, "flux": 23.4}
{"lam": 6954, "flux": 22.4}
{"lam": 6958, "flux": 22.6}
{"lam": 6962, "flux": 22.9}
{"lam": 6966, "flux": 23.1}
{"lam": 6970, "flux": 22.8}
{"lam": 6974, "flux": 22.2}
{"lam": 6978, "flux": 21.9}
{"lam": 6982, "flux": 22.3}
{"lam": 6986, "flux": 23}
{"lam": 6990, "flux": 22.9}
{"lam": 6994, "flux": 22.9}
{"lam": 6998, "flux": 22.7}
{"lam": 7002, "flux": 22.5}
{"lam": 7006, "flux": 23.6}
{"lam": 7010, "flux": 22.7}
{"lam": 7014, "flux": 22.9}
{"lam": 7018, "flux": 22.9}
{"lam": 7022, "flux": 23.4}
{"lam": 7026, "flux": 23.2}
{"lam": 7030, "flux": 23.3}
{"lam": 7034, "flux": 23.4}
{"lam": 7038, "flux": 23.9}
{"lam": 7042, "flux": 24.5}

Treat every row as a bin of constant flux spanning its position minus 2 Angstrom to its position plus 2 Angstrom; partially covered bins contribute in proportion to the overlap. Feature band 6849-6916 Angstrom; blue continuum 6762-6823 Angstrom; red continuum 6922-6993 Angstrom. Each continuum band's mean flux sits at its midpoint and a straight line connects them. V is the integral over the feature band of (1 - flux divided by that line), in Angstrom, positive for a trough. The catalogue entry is 5.3 Angstrom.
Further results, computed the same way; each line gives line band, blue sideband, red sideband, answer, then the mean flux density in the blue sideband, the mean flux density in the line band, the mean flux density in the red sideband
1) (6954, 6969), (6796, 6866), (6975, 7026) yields -0.4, 20.3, 22.8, 22.8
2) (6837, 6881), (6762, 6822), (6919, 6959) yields 3.3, 20.8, 19.8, 22.2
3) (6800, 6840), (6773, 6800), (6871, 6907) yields 0.4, 21.1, 20.6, 20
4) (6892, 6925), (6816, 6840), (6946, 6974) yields 2.1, 20.6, 20.6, 22.8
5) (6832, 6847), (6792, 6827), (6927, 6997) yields 0.4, 20.7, 20.5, 22.6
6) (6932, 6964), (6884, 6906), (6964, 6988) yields -1.6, 20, 22.7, 22.6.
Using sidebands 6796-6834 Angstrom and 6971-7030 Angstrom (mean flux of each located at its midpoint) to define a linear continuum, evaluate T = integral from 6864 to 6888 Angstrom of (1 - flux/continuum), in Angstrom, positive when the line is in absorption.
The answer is 1.7 Angstrom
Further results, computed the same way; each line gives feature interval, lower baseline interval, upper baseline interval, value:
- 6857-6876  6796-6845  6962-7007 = 1.49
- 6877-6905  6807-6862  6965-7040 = 1.47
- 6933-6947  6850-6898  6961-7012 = -0.70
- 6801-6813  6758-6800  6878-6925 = 0.20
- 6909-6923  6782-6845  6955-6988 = 0.43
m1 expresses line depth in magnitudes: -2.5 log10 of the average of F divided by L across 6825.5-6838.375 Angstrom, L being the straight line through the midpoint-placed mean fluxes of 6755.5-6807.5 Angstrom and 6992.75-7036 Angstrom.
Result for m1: 0.05 mag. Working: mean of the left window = 21.1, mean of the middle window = 20.6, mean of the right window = 23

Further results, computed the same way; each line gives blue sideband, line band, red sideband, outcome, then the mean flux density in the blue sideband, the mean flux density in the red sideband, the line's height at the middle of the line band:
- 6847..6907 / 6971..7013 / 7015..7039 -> -0.01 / 19.8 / 23.3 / 22.5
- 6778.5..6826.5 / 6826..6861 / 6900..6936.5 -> 0.04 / 20.8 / 21.2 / 20.9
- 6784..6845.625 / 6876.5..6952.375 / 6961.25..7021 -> 0.03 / 20.6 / 22.8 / 21.8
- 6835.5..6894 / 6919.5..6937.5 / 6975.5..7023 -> -0.02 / 19.9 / 22.8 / 21.3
